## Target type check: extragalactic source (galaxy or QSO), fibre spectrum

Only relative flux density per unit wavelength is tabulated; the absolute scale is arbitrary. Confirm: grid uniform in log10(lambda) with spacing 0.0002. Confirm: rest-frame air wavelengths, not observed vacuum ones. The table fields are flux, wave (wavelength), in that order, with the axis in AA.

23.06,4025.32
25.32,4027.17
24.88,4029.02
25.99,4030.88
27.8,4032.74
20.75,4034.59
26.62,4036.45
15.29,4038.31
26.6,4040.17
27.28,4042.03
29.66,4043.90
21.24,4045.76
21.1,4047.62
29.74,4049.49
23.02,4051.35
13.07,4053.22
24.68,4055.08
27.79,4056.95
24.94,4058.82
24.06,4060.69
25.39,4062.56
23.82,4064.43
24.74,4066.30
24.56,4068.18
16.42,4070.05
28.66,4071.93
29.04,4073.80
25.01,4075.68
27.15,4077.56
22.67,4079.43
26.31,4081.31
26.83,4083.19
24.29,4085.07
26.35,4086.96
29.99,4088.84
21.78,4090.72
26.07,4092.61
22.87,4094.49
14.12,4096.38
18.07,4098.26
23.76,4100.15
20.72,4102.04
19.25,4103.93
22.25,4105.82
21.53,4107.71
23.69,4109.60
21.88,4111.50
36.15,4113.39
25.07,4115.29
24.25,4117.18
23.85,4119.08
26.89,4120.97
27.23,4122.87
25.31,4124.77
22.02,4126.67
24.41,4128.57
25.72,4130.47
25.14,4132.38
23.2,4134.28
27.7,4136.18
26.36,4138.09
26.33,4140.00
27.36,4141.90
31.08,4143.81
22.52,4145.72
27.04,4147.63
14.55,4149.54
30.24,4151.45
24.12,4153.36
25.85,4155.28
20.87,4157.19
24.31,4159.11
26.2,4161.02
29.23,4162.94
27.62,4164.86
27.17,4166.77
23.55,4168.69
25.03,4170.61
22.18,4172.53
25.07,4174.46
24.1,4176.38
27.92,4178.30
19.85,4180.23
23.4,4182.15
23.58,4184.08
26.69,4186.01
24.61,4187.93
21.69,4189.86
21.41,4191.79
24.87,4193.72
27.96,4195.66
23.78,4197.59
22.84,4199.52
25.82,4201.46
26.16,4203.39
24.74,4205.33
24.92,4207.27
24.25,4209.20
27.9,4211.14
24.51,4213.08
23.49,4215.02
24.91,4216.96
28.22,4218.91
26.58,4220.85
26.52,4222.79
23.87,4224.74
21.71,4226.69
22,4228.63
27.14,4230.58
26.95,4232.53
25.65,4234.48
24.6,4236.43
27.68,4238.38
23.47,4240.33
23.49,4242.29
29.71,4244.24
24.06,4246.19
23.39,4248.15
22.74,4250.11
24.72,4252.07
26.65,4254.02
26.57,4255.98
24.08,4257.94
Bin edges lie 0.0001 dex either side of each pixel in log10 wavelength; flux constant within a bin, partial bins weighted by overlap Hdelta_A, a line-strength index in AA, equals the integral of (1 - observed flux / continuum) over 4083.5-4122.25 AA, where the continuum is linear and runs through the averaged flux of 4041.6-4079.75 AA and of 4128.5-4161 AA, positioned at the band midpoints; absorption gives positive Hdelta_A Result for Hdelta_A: 1.7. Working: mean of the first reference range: 24.5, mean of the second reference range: 25.2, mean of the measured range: 23.7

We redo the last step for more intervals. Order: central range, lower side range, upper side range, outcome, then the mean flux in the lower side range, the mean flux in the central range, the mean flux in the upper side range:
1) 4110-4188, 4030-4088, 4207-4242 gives -1.1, 24.6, 25.3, 25.2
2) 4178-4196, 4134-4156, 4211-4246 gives 1.1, 25.6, 23.9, 25.4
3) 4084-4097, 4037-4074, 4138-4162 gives 0.3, 24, 23.9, 25.1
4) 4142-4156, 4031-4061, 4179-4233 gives -0.4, 24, 25.2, 24.7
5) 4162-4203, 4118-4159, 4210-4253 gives 0.7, 25.1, 24.7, 25.1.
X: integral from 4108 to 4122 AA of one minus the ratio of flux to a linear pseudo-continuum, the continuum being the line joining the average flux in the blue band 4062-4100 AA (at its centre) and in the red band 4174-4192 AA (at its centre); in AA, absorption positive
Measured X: -1.0 AA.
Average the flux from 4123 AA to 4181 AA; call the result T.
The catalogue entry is 25.1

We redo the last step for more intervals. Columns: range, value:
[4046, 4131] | 24.1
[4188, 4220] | 24.8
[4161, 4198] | 24.8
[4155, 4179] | 25.3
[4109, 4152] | 25.5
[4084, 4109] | 22.4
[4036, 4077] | 24.2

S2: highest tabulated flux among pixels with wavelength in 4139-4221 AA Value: 31.08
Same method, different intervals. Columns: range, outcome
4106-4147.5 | 36.15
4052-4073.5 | 28.66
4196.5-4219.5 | 28.22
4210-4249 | 29.71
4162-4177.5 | 29.23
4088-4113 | 29.99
